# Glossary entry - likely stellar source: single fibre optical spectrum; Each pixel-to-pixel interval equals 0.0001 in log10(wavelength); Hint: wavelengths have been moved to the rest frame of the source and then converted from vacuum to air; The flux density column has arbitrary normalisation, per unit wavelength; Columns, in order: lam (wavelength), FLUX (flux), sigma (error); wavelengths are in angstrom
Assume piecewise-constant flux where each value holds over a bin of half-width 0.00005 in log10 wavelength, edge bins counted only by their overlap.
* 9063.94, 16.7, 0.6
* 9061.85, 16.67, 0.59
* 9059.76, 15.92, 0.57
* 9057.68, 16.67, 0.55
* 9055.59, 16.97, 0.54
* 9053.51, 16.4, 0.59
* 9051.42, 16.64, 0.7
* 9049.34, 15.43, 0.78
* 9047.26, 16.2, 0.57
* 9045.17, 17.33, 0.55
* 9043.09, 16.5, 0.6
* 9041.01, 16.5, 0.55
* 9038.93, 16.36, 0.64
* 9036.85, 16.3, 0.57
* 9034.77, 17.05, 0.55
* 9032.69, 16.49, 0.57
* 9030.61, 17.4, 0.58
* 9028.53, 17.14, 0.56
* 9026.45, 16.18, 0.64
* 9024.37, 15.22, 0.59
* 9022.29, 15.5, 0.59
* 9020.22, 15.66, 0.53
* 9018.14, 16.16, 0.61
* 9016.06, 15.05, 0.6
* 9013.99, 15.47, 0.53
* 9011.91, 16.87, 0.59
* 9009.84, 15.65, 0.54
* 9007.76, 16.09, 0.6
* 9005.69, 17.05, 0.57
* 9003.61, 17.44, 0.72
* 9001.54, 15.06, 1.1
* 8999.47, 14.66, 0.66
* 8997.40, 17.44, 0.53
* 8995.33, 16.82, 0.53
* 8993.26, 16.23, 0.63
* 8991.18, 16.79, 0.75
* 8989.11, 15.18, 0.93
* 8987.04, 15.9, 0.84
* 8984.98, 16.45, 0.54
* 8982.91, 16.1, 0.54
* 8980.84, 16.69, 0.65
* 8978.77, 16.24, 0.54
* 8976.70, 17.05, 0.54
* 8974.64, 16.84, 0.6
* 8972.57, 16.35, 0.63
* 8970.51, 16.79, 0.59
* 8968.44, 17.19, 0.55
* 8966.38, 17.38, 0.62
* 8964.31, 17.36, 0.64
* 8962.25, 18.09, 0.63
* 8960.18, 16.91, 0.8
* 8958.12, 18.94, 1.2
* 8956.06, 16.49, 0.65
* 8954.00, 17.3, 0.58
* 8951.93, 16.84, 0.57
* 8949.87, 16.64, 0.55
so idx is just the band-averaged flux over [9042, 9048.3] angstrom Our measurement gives 16.7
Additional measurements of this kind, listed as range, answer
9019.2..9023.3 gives 15.6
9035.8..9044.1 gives 16.4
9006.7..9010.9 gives 15.9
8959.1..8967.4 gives 17.4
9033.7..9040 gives 16.6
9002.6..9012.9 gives 16.6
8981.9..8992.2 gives 16.1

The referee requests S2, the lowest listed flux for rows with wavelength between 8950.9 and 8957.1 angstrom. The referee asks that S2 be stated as 16.49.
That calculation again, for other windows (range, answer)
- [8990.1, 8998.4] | 16.23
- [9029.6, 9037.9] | 16.3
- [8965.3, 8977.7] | 16.35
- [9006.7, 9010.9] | 15.65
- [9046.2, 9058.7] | 15.43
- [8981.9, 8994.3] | 15.18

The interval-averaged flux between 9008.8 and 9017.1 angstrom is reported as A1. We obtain 15.8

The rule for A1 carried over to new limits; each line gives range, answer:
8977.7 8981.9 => 16.4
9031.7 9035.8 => 16.8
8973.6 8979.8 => 16.7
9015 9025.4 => 15.5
